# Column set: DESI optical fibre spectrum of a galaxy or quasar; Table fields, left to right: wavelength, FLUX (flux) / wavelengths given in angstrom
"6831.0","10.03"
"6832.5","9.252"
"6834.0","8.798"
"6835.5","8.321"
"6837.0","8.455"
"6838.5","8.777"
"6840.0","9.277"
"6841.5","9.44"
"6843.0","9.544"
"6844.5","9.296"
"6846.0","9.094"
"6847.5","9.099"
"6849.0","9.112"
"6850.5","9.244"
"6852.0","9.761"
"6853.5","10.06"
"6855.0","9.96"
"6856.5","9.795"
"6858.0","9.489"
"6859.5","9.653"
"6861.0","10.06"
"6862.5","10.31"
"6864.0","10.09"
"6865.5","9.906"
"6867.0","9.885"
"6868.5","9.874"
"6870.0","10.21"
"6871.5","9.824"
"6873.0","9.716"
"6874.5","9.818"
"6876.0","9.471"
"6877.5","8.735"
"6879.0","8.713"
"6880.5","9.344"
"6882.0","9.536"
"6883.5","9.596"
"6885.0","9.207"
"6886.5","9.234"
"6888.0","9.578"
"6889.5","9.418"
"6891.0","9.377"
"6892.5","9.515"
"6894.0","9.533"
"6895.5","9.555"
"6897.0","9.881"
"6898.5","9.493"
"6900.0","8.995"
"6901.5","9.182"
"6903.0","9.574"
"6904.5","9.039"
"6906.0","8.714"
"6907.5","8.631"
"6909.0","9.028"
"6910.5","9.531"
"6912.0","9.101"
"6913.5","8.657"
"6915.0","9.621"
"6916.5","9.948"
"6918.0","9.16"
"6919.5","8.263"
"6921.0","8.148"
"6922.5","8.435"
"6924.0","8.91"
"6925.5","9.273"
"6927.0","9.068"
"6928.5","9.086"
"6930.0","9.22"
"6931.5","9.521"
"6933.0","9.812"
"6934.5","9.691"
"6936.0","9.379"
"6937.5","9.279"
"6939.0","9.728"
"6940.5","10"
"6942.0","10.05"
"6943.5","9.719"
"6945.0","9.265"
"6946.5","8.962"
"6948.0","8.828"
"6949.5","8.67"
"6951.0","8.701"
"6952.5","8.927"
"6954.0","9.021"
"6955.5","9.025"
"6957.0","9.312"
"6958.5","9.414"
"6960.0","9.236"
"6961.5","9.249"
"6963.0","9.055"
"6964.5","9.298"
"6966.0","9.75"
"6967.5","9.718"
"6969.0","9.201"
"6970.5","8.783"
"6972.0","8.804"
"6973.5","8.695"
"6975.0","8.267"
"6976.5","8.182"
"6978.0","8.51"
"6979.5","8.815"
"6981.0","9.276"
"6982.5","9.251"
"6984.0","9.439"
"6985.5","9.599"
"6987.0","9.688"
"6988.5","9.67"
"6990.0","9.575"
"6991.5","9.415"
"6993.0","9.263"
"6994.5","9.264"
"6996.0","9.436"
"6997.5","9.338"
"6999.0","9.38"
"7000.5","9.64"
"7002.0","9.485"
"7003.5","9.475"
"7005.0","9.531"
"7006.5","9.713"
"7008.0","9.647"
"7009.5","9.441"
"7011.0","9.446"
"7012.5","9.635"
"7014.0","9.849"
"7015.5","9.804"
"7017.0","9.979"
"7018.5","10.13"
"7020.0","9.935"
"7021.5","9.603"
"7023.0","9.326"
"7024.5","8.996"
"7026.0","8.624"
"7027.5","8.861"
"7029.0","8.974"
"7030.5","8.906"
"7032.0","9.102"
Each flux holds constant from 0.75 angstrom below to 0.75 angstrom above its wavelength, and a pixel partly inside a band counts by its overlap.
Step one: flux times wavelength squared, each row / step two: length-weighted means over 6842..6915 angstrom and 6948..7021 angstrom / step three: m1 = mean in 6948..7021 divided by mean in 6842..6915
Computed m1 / 1.01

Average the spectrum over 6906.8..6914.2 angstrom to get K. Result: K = 8.99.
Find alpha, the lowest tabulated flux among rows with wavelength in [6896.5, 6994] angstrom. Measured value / 8.148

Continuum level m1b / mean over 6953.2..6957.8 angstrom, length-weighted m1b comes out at 9.12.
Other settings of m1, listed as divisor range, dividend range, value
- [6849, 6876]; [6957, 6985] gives 0.95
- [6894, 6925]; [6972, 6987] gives 1.00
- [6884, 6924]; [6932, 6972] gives 1.03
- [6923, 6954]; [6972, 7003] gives 1.00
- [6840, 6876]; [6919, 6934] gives 0.95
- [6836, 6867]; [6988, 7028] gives 1.04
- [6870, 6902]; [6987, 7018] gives 1.05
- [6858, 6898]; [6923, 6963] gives 0.98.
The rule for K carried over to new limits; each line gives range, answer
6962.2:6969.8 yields 9.4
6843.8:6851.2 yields 9.17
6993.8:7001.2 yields 9.41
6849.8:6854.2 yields 9.69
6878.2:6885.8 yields 9.28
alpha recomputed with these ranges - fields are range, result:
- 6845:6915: 8.631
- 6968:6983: 8.182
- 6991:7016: 9.263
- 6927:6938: 9.068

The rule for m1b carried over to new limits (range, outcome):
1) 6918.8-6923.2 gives 8.28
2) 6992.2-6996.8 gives 9.32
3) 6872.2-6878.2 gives 9.44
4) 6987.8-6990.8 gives 9.62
